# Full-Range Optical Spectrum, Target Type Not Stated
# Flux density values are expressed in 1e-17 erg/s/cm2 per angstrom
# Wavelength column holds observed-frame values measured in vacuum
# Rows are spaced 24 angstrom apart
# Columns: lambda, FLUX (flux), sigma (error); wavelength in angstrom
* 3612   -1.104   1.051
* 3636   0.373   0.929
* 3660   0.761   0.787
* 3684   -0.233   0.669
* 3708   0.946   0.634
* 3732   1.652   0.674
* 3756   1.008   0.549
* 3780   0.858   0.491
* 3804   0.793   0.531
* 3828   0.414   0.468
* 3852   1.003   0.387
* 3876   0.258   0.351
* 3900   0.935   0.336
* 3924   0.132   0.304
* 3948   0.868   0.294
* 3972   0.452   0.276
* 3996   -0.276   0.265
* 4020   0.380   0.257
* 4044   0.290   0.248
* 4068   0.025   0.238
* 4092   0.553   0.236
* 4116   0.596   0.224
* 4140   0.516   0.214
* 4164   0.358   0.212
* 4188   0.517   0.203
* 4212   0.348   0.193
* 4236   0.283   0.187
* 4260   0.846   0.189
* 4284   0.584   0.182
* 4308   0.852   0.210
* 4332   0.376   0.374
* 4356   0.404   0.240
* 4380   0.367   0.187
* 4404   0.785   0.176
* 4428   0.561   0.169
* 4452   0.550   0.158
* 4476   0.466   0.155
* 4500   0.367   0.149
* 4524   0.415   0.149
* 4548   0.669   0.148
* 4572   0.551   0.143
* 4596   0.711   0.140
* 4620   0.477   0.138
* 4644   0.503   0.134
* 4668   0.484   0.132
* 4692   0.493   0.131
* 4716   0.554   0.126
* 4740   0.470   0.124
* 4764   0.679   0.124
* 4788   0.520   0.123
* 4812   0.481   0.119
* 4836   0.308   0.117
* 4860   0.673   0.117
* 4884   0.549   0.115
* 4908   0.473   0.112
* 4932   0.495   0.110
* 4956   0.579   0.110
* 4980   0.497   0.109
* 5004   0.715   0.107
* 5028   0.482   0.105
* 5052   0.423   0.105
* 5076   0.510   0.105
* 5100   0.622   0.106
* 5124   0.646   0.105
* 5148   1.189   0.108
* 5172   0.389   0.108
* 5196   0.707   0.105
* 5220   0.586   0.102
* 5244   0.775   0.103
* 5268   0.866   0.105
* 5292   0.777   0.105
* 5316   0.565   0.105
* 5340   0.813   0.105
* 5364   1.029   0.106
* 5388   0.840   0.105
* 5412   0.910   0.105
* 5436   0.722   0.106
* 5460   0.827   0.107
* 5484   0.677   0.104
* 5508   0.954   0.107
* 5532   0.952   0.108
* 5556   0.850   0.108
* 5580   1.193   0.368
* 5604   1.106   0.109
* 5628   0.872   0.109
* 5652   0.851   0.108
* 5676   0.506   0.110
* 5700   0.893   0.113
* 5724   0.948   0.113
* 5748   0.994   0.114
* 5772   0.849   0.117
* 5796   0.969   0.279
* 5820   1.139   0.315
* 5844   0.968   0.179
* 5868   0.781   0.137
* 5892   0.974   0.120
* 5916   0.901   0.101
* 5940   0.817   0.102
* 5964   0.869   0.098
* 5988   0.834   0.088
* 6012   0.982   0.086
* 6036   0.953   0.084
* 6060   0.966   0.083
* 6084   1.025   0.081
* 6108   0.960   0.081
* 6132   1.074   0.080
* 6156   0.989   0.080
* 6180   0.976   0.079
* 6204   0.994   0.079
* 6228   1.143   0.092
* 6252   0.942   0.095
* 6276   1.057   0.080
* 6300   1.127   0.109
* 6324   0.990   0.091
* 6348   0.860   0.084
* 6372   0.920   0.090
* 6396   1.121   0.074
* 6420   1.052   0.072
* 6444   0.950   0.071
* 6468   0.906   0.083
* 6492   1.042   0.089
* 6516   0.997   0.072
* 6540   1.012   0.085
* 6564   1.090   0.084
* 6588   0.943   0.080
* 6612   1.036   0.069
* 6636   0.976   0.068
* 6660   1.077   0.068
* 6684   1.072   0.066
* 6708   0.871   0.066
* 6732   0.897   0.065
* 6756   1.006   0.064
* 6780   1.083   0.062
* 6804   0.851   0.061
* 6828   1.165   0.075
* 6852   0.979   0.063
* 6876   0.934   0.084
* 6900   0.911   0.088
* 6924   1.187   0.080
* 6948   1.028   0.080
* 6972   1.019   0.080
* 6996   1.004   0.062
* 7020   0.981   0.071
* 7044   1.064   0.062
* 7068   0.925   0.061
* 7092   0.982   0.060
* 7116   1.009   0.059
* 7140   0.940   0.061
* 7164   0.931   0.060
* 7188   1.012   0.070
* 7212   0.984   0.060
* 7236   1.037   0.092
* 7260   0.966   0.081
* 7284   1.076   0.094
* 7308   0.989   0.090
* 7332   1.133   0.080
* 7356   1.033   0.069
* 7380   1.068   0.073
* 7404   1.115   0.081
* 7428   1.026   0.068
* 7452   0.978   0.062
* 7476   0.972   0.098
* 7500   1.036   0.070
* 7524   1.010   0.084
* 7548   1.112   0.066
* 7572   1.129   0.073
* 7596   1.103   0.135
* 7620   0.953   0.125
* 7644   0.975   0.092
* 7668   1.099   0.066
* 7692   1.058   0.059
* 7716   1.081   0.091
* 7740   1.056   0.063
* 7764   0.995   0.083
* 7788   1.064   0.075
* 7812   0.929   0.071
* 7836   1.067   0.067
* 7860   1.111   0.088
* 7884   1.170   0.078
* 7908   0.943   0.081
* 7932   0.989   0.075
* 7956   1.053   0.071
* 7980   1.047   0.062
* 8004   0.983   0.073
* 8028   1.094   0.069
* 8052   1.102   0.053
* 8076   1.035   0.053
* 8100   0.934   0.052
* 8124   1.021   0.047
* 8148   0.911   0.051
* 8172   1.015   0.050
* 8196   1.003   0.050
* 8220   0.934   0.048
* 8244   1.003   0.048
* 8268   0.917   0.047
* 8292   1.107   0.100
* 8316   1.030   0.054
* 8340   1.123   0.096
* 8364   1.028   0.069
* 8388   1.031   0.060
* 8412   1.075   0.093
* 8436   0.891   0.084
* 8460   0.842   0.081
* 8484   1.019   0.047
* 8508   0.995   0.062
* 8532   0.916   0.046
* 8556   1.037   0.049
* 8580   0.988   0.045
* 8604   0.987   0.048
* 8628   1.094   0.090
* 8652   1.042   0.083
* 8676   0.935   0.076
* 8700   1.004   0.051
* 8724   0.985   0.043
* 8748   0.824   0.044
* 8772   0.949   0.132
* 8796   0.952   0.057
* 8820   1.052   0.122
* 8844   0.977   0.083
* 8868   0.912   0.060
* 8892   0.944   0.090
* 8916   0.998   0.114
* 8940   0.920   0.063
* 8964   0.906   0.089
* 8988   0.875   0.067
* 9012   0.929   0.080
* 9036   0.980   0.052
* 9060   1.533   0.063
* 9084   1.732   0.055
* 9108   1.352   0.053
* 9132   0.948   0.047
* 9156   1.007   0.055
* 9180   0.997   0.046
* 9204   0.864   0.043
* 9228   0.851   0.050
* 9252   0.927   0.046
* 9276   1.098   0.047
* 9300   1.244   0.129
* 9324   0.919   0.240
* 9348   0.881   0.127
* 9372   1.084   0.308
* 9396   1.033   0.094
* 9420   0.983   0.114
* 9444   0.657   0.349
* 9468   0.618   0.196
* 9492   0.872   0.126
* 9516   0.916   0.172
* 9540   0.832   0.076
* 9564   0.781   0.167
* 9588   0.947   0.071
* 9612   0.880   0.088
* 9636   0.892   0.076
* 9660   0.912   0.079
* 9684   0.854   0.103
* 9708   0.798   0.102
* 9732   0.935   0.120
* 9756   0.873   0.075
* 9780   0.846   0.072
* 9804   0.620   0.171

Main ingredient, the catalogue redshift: 0.382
